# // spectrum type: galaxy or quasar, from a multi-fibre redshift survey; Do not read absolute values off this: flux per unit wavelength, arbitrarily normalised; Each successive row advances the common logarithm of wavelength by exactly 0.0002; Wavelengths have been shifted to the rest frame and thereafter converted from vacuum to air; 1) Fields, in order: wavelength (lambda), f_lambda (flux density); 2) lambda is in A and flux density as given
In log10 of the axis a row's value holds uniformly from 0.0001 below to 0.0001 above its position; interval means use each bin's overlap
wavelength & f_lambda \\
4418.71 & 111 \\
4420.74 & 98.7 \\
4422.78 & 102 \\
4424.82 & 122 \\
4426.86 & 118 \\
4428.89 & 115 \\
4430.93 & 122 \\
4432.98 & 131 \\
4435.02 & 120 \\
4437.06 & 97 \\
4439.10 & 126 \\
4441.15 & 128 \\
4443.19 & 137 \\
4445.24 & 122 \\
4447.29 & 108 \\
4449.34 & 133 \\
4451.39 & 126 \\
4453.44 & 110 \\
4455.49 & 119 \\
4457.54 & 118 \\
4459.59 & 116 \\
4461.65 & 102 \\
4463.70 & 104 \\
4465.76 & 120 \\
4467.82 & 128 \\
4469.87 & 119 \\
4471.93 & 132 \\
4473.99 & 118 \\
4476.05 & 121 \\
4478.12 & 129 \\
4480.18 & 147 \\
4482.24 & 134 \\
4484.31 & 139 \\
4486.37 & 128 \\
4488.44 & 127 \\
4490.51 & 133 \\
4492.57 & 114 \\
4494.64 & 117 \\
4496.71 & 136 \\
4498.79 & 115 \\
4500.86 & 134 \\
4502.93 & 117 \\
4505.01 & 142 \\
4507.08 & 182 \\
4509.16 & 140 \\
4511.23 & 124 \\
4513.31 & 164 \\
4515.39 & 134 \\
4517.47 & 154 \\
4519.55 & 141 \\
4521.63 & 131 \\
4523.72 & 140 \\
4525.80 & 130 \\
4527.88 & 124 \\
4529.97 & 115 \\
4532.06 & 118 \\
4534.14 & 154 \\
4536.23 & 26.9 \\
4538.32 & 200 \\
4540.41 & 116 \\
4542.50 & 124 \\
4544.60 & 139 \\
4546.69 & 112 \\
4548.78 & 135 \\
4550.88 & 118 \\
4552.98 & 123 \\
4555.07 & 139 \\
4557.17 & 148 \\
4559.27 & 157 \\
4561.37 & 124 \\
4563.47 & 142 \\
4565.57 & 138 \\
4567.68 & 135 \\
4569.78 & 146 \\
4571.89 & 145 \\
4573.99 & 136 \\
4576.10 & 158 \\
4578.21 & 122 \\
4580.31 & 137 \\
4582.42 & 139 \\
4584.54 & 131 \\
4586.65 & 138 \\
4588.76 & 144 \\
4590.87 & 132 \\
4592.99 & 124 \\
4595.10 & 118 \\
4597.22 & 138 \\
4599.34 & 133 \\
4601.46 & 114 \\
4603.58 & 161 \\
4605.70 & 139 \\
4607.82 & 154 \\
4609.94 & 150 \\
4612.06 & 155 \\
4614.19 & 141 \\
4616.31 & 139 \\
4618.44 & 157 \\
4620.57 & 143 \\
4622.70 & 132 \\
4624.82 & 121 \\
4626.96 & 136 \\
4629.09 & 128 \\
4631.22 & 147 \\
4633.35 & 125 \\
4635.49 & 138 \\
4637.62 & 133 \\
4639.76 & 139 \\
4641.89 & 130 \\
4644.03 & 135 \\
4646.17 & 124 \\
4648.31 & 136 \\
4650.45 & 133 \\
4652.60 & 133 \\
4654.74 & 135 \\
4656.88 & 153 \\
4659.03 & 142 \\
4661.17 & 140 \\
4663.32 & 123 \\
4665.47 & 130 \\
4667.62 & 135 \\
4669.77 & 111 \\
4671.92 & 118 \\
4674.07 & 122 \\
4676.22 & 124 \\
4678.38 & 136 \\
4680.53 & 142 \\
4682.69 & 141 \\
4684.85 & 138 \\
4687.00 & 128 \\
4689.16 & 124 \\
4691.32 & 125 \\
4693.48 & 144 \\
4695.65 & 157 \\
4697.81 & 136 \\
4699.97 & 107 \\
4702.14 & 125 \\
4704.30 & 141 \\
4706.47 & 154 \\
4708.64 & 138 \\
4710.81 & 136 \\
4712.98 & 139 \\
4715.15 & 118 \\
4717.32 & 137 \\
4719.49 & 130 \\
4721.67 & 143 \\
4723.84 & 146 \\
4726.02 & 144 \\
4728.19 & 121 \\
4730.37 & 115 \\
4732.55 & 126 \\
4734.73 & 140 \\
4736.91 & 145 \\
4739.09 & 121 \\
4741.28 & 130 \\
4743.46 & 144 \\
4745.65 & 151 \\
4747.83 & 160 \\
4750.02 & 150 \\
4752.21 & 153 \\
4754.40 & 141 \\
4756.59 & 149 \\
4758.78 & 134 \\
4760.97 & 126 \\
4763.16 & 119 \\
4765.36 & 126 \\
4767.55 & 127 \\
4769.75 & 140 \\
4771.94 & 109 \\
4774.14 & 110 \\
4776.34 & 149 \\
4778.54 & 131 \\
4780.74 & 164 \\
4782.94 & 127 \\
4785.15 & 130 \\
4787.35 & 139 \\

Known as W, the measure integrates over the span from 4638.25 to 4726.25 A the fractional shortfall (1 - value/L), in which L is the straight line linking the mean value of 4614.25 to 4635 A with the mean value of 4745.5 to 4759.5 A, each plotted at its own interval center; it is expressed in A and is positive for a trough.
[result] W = 5.0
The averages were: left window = 137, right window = 148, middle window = 134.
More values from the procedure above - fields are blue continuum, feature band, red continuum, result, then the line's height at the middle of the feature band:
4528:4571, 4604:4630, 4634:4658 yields -1.6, 134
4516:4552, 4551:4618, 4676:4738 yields -4.4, 130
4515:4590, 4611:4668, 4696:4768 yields -0.7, 135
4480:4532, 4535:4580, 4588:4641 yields 1.0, 136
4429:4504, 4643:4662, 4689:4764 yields -0.6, 133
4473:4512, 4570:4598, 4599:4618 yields 1.1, 141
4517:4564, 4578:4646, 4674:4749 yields -2.1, 133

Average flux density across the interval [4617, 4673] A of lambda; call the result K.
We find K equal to 134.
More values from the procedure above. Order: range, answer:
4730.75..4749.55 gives 139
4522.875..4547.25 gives 125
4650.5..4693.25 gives 132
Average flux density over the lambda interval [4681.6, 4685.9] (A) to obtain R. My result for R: 139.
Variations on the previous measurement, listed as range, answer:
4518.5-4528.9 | 133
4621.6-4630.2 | 129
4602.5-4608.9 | 151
